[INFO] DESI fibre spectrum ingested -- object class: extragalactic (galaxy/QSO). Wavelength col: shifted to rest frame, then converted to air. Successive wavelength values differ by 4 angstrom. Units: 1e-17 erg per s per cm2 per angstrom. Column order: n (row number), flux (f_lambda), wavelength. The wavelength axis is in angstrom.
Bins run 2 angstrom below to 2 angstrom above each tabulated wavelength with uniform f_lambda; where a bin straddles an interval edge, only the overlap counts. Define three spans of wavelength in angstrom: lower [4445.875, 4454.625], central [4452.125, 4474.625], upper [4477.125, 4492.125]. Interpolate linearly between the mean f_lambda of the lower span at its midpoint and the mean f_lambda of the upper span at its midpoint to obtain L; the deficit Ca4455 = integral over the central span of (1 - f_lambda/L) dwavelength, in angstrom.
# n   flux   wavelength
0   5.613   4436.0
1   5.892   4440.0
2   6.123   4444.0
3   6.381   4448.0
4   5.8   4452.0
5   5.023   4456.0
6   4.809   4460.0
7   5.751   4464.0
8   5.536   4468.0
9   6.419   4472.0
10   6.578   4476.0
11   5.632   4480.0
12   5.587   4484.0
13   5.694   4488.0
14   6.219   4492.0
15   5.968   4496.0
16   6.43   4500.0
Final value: 1.4 angstrom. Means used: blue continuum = 6.01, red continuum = 5.77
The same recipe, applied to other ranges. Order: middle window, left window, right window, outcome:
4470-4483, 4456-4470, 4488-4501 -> -1.2 angstrom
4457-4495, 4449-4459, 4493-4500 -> 0.1 angstrom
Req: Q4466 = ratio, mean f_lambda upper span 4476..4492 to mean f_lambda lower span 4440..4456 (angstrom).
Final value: 1.0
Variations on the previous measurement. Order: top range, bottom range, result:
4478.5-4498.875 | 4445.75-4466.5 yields 1.05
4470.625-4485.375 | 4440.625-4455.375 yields 1.01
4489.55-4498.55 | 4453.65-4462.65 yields 1.22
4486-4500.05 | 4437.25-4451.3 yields 0.99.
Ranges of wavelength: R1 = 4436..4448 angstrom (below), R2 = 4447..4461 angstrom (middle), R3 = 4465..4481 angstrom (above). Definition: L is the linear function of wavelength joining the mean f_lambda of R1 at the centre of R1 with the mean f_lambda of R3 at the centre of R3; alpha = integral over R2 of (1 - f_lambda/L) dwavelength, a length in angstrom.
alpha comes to 1.2 angstrom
